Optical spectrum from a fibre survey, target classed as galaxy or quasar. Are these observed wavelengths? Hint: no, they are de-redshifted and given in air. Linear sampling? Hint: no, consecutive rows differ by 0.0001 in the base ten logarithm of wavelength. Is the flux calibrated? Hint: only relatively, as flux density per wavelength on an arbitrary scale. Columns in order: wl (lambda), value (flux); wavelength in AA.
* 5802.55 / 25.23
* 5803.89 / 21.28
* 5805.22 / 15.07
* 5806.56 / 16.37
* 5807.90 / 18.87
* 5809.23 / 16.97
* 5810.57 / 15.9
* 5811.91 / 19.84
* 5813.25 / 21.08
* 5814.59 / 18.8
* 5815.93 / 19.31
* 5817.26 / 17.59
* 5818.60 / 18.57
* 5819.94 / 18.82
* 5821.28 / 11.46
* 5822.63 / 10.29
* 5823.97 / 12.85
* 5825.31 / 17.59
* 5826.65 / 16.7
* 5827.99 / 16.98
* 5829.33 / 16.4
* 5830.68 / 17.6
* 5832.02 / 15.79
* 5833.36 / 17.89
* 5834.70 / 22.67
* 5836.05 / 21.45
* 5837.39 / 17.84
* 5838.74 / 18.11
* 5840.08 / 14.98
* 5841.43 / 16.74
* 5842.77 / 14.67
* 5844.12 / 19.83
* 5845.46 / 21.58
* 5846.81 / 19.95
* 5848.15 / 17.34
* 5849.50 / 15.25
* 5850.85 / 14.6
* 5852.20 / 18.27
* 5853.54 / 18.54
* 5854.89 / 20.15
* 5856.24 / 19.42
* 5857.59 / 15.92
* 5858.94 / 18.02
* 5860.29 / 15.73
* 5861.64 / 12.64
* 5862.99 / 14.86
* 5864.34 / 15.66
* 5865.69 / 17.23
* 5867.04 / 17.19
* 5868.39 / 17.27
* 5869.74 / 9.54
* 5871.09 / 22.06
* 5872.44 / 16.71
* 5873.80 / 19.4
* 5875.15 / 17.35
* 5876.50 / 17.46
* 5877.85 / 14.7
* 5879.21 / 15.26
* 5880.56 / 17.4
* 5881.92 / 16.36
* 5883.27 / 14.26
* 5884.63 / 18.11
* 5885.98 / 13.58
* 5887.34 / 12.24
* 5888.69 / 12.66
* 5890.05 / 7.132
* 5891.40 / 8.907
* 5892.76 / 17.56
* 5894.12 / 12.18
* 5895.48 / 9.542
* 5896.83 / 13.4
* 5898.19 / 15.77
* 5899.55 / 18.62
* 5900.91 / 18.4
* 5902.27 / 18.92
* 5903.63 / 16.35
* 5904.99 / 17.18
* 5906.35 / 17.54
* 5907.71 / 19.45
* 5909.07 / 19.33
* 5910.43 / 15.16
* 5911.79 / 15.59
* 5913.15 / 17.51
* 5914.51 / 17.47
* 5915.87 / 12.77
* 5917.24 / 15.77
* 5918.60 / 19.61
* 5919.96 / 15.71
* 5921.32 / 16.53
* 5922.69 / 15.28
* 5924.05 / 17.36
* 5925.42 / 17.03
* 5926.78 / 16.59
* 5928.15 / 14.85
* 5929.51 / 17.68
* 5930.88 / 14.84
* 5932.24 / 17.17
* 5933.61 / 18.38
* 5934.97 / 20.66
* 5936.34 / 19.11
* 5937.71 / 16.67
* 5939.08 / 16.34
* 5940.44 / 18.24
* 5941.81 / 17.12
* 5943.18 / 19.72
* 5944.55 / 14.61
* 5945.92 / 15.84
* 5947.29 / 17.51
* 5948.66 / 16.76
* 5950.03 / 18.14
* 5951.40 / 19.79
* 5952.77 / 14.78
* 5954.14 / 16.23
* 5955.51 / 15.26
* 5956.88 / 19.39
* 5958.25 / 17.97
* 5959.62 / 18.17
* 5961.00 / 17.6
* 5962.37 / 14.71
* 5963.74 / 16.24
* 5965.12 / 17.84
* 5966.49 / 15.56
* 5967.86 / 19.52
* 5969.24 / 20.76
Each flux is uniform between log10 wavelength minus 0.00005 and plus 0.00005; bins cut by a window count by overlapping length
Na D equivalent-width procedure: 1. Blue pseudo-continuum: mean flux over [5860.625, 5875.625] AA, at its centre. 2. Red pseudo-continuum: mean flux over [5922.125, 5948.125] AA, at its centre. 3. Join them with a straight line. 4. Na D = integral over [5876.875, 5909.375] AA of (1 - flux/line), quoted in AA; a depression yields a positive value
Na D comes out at 2.84 AA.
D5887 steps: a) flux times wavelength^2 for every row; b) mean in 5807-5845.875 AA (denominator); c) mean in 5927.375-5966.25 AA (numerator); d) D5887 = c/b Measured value 1.03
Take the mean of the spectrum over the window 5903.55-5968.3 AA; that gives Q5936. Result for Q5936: 17.1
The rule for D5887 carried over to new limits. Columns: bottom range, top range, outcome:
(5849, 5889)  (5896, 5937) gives 1.06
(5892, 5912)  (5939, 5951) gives 1.07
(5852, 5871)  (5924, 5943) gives 1.07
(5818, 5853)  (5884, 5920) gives 0.92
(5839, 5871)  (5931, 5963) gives 1.06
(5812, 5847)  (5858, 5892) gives 0.89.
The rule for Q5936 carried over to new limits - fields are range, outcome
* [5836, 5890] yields 16.6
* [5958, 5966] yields 17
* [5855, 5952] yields 16.3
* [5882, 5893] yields 13.1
